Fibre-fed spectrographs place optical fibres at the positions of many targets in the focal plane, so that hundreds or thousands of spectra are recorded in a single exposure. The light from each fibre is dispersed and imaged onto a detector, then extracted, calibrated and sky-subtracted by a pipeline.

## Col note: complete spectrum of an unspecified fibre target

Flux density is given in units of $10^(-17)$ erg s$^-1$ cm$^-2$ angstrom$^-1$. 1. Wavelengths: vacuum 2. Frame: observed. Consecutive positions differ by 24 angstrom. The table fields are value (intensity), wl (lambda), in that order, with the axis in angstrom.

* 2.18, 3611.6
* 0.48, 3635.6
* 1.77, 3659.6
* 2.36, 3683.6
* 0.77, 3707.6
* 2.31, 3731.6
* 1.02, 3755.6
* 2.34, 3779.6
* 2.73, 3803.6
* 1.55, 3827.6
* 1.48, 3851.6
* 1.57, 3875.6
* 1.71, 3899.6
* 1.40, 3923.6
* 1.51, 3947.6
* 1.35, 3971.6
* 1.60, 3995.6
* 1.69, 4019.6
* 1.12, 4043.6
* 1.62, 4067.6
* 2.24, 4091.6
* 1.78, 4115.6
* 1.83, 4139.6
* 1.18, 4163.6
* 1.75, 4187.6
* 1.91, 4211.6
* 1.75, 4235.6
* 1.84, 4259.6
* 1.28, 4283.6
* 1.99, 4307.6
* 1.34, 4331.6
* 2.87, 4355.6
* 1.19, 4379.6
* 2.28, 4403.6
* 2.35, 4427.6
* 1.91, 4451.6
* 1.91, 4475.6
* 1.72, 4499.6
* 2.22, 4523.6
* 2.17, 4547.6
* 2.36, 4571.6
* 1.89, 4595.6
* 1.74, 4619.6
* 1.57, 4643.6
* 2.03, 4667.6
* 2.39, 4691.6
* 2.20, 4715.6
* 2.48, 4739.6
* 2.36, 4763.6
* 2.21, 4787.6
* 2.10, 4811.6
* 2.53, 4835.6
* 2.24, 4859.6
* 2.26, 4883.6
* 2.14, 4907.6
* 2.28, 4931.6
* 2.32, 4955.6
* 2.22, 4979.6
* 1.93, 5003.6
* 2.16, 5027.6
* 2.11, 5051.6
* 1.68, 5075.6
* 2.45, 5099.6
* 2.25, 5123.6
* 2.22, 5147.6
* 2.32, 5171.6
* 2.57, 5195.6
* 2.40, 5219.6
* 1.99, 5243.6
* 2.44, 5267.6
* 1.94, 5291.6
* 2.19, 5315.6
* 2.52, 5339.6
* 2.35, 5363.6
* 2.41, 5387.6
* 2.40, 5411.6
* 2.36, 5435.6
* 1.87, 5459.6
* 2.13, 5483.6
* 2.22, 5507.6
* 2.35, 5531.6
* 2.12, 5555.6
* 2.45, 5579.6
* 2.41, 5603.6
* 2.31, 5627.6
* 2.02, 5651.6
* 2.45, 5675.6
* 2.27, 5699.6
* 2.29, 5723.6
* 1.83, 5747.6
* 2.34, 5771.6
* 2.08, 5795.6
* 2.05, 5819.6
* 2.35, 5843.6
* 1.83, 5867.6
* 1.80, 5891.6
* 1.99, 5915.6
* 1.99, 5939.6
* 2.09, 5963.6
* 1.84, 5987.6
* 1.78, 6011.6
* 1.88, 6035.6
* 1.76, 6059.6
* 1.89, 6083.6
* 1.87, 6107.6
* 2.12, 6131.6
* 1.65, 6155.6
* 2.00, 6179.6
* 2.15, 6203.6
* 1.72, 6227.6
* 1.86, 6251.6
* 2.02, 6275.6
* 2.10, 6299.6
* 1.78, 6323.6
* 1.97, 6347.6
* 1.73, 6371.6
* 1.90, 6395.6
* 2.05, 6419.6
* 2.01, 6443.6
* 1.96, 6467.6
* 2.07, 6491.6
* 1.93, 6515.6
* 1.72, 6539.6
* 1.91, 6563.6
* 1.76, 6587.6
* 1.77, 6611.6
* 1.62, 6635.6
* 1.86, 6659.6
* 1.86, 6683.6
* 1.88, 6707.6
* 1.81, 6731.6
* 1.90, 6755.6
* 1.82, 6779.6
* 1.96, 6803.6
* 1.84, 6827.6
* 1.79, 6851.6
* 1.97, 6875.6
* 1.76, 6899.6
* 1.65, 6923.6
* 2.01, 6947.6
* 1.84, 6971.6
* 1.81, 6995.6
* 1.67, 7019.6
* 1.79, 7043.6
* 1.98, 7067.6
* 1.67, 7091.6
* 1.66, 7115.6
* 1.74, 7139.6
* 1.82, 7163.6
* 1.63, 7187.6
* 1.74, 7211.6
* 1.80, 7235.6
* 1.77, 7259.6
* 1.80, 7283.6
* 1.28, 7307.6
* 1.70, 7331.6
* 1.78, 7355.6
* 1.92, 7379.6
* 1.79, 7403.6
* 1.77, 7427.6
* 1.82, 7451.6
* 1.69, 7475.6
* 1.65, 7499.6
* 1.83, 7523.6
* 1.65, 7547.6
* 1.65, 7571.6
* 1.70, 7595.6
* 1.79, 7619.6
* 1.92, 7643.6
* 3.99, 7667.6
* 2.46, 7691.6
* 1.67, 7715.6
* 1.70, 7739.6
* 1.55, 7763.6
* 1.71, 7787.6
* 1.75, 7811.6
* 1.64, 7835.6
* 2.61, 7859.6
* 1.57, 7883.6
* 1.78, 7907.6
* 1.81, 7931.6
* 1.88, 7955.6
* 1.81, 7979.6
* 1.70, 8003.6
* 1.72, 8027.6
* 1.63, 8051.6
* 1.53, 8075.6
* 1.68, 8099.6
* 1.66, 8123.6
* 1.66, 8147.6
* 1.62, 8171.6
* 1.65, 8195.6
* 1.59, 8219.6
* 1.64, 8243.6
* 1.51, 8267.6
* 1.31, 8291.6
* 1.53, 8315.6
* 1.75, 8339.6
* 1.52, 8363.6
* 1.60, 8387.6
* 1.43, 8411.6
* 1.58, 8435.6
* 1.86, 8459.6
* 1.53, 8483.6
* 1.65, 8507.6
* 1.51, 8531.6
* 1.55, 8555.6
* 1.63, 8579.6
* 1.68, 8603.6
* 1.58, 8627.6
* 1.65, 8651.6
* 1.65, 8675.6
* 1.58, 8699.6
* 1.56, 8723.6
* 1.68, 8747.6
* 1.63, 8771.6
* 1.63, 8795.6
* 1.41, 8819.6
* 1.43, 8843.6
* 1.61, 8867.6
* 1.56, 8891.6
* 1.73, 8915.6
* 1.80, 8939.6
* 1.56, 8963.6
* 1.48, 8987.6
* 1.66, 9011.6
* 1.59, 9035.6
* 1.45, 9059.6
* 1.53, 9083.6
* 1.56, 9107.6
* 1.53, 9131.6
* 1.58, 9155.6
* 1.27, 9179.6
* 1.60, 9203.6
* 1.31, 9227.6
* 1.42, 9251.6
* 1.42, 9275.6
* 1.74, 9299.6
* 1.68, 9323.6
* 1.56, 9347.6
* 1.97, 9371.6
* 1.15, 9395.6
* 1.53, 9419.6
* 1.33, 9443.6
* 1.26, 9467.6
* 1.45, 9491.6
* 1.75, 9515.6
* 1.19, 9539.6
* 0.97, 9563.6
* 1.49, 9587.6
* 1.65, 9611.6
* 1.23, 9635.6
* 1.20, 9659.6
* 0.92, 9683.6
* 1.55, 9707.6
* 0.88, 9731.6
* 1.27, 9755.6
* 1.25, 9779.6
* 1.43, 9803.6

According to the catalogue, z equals 0.168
